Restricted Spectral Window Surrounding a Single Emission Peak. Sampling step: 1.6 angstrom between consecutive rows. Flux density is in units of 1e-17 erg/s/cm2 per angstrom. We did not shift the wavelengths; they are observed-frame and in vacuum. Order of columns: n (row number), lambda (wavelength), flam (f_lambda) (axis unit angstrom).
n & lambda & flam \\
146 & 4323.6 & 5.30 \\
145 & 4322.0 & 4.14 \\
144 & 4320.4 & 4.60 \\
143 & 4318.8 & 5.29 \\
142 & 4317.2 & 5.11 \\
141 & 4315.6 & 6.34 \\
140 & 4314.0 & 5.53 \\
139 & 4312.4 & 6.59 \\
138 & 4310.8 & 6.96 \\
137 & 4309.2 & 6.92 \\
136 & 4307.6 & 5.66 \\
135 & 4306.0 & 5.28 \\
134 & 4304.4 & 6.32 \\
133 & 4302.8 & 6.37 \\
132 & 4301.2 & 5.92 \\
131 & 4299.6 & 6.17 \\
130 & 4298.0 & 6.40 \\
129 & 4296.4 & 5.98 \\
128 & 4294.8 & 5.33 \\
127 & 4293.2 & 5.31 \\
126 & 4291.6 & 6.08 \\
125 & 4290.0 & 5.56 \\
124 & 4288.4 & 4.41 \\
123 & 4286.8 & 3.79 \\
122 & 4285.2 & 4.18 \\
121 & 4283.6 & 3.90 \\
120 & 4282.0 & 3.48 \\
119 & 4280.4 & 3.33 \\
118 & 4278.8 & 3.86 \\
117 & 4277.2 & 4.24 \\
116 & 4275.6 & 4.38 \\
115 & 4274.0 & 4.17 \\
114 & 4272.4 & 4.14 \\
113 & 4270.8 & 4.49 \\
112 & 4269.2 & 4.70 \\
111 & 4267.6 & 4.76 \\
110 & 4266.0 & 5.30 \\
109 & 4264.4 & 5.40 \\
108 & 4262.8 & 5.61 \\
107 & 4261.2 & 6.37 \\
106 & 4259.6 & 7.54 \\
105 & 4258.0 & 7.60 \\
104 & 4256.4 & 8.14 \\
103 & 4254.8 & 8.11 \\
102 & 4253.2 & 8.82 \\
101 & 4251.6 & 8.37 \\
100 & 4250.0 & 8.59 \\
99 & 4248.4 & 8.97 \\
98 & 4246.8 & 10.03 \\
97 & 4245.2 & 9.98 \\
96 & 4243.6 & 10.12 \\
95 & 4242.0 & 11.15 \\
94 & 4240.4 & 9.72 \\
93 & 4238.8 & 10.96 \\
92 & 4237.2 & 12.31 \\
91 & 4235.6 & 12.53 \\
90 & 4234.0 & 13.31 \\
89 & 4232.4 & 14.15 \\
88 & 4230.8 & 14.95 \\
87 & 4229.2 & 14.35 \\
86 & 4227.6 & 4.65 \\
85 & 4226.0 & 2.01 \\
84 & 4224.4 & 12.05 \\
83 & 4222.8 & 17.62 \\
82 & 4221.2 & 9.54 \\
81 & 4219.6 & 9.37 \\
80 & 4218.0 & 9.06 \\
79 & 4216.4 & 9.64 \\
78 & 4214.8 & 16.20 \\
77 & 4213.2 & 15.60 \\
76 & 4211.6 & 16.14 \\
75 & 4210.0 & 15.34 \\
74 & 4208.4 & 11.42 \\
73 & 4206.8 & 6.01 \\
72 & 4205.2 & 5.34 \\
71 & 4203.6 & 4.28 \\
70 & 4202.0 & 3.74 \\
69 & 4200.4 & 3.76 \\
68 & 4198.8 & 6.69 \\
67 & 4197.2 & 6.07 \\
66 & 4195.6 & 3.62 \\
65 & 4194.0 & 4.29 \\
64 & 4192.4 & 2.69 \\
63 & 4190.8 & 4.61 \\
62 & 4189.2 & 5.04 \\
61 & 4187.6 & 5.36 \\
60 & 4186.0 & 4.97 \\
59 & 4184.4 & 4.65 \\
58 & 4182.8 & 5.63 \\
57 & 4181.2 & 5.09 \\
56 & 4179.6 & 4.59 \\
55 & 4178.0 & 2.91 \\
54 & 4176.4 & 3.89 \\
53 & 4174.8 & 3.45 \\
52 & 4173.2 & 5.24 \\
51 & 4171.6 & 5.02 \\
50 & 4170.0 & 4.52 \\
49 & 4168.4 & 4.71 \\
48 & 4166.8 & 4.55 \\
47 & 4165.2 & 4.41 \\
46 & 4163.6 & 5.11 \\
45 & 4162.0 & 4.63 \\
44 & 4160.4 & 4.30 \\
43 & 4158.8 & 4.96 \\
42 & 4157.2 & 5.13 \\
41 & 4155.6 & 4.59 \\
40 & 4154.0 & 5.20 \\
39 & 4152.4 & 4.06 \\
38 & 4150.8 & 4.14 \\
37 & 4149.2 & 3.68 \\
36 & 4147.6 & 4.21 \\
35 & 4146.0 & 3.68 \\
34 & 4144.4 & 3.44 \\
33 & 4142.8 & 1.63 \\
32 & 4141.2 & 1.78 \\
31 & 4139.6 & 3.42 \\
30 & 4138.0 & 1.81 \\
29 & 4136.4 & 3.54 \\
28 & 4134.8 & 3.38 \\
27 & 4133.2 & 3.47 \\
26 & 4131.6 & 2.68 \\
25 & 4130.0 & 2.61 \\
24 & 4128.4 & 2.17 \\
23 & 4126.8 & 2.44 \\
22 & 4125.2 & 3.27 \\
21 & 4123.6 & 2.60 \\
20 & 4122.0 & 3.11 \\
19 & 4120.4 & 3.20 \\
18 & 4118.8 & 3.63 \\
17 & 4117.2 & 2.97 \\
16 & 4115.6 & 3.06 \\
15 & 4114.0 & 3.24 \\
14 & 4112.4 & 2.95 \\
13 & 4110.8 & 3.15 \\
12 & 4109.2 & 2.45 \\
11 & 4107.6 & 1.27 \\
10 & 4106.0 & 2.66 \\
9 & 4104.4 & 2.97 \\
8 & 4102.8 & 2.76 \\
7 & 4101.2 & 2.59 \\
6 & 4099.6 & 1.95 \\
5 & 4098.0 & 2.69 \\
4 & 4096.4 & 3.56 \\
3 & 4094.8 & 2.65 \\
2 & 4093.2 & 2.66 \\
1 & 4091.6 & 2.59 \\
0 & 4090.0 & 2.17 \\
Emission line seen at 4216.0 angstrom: Ly-alpha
